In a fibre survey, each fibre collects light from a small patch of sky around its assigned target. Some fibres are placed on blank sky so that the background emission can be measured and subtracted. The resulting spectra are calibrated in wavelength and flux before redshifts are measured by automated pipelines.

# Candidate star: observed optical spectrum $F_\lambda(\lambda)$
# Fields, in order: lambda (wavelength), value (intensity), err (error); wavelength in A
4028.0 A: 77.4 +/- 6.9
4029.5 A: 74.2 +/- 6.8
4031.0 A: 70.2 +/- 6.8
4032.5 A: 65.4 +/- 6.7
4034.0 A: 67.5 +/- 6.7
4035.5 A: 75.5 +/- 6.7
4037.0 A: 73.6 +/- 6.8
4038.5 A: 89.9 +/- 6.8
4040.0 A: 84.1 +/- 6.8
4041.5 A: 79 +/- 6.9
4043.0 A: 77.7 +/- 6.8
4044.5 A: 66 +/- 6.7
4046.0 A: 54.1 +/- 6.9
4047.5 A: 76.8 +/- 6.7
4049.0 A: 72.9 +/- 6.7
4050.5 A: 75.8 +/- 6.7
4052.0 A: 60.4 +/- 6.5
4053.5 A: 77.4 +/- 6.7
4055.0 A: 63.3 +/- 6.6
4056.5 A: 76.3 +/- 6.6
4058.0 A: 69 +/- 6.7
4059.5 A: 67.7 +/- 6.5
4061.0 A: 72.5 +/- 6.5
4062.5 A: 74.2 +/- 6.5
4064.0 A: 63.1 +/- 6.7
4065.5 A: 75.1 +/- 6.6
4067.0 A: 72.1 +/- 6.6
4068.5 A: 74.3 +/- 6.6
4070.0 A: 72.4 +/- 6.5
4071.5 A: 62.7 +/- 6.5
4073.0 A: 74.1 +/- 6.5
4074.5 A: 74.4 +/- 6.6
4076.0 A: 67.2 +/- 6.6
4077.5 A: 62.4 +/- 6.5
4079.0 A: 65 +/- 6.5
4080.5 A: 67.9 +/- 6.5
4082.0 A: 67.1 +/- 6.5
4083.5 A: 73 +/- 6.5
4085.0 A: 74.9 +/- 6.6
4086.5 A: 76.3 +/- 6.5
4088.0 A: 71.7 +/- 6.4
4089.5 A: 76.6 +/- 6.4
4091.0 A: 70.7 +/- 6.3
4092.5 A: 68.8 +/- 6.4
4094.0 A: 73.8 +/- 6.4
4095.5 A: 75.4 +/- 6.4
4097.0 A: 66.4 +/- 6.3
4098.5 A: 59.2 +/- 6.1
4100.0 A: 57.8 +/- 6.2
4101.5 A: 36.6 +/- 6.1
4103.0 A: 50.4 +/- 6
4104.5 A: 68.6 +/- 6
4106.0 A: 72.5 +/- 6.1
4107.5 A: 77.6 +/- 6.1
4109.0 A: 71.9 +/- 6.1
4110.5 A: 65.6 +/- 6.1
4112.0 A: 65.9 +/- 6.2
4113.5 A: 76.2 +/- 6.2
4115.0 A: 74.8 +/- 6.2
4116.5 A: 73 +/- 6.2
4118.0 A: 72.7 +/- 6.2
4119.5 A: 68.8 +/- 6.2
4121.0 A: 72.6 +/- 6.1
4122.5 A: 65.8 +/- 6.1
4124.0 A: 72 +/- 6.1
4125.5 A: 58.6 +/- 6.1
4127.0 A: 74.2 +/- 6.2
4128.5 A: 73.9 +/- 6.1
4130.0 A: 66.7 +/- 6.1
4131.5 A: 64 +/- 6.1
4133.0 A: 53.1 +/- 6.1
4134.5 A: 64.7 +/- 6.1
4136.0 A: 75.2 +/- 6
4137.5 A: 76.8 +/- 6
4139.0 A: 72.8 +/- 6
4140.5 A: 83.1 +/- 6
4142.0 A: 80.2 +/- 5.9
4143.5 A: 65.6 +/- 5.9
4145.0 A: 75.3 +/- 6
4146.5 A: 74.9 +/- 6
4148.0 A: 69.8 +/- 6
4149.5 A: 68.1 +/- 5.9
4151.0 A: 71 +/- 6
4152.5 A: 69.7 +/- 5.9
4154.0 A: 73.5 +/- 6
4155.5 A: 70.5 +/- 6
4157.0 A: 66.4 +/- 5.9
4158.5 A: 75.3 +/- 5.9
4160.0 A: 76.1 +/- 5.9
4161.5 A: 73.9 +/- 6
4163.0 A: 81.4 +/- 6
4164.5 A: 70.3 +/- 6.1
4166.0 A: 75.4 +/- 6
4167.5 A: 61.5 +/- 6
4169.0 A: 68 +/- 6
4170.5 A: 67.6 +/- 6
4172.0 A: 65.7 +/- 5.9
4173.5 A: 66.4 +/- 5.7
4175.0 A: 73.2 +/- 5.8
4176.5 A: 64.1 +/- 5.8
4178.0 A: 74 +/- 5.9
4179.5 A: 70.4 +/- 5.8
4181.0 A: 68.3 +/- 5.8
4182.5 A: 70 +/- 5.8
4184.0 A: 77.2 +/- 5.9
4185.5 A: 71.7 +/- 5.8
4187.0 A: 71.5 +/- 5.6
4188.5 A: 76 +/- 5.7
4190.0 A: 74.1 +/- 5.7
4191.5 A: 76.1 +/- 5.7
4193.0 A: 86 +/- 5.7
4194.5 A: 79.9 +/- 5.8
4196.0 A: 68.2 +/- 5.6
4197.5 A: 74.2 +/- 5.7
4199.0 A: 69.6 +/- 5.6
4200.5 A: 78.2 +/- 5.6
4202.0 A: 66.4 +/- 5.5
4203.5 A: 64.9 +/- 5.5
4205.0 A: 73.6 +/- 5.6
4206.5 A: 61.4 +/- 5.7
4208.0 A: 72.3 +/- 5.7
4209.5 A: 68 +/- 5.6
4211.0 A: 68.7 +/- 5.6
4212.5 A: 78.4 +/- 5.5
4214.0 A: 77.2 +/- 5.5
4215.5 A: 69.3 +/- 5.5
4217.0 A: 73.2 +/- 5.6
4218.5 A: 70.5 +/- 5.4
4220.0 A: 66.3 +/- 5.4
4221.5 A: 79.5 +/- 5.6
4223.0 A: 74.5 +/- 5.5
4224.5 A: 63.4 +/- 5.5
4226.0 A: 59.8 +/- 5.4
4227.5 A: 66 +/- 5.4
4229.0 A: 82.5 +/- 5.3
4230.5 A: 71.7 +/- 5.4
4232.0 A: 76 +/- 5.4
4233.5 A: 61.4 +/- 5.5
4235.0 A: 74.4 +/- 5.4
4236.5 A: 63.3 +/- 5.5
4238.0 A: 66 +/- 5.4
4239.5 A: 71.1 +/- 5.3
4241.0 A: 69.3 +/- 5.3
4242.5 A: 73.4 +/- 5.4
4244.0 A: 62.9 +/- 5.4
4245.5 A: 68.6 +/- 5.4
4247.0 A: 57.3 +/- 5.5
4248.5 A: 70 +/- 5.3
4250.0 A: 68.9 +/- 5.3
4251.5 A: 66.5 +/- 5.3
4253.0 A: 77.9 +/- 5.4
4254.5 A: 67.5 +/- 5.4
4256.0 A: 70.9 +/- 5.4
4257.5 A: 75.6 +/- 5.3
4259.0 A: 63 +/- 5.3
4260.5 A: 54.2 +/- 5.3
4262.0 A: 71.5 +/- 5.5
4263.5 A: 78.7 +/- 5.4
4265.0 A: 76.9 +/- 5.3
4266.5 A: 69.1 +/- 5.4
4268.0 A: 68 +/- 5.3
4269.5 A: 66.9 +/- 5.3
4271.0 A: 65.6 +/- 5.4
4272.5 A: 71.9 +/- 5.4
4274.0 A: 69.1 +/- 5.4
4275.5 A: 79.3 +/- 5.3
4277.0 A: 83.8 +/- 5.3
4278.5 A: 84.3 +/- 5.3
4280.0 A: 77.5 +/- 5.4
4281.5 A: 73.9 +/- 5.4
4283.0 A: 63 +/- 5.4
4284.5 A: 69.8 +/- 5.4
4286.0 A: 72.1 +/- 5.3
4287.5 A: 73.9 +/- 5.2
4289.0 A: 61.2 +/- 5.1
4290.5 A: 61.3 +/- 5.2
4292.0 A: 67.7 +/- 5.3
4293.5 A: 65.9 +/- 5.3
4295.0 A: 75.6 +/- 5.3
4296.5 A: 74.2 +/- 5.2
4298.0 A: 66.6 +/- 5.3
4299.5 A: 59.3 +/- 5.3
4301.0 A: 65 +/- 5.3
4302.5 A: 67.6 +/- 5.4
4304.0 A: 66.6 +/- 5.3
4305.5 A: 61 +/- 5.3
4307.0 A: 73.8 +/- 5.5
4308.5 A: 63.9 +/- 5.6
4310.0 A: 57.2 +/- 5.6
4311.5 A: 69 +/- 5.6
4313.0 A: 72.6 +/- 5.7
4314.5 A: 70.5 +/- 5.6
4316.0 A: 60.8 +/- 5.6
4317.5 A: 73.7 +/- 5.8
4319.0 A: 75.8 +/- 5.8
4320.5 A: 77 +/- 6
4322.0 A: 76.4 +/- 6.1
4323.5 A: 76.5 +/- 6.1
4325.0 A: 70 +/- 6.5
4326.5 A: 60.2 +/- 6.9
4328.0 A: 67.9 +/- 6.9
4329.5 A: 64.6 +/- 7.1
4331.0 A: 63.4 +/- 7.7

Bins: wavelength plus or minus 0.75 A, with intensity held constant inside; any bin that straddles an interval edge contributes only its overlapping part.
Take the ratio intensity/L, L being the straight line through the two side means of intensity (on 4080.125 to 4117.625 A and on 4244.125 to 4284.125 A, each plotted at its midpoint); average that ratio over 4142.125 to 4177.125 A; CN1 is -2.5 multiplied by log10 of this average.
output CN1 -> -0.02 mag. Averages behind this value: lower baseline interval 68.6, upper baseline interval 70.6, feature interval 70.8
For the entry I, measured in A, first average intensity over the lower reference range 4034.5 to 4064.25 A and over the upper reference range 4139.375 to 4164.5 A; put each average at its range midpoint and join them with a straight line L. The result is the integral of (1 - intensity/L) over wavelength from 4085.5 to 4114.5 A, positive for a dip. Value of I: 2.1 A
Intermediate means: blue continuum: 72.6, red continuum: 73.3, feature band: 67.6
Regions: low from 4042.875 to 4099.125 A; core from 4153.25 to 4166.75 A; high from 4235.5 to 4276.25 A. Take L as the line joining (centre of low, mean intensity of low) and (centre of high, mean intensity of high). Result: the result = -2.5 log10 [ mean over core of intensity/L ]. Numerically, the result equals -0.061 mag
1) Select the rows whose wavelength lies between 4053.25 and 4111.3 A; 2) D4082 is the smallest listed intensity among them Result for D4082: 36.6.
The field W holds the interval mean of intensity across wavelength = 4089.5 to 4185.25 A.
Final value 69.7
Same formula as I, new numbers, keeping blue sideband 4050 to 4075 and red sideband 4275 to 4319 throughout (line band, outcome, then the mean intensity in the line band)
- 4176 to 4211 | -1.0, 72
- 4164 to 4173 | 0.3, 68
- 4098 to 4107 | 1.6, 58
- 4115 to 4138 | 0.5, 68.9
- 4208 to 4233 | -0.6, 71.5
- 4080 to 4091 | -0.3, 72.5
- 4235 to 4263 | 0.7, 67.9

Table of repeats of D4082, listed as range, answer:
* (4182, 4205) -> 64.9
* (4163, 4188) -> 61.5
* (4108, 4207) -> 53.1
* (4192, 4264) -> 54.2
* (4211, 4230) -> 59.8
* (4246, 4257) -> 57.3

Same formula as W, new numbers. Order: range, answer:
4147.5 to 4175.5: 70.7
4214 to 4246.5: 69.8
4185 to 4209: 72.7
